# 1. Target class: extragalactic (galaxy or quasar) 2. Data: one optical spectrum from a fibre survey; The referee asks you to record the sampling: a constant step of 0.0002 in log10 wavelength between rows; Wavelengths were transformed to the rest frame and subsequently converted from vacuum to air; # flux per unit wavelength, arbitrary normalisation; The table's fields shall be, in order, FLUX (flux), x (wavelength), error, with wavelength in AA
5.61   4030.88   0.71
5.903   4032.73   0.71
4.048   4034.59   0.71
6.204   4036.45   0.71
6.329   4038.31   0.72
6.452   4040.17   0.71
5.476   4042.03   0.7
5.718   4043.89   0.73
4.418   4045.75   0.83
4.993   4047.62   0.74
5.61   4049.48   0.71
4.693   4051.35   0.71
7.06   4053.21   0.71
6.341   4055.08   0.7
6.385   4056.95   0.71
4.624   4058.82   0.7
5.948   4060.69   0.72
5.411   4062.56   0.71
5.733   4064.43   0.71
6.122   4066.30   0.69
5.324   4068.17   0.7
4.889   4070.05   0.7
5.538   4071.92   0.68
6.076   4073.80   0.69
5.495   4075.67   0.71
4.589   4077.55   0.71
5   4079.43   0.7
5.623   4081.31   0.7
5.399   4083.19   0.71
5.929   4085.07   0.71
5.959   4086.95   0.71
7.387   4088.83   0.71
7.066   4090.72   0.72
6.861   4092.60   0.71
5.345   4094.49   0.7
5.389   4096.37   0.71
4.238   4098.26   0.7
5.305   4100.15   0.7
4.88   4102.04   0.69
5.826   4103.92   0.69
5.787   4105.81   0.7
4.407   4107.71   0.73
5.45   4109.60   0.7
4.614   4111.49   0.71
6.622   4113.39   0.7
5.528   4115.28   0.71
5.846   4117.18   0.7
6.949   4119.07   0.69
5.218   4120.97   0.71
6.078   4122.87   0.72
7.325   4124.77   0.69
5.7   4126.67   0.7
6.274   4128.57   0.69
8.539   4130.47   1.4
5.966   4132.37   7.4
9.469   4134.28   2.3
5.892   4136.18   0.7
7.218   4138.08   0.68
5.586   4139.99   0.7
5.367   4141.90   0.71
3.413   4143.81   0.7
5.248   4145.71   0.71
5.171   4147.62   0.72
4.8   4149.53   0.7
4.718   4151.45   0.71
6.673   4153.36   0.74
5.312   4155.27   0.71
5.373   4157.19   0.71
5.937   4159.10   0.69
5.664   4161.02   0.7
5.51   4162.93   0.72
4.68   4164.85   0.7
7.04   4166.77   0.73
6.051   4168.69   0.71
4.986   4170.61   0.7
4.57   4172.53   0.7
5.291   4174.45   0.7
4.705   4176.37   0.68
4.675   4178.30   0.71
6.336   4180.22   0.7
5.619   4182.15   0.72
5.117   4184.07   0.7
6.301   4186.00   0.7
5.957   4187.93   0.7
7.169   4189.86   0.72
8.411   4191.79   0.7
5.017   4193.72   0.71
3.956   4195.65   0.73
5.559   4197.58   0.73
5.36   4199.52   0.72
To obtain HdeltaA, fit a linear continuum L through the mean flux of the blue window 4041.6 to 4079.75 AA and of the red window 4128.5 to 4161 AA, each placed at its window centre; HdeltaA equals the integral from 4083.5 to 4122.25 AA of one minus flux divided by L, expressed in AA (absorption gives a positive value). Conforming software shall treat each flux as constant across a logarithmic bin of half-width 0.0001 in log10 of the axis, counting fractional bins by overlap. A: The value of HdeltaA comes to -0.1 AA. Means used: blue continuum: 5.51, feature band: 5.73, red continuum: 5.92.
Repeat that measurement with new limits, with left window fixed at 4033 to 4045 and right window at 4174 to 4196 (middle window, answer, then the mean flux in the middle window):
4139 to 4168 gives 1.9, 5.37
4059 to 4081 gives 1.0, 5.44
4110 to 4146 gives -2.6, 6.16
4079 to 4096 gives -1.0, 6.07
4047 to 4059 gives -0.1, 5.76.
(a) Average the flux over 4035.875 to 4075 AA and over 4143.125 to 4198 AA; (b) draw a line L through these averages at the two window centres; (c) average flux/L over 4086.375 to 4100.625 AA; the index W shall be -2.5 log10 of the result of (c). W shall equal -0.06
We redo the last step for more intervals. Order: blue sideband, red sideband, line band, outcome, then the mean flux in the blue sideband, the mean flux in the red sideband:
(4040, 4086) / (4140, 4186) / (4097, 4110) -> 0.070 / 5.54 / 5.34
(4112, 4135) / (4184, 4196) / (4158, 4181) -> 0.155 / 6.56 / 6.16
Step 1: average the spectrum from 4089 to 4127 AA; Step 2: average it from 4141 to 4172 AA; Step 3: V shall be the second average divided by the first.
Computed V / 0.93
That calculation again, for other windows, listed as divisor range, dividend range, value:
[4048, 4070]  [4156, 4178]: 0.95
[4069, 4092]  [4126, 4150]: 1.06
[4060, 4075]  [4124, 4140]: 1.24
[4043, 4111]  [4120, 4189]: 1.04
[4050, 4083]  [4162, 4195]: 1.03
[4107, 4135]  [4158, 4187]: 0.88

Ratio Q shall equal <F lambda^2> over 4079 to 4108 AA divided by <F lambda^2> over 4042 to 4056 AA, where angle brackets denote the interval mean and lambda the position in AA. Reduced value 1.0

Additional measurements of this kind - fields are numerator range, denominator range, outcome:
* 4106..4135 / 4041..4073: 1.16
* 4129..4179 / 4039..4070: 1.06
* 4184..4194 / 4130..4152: 1.13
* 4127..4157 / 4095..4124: 1.10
